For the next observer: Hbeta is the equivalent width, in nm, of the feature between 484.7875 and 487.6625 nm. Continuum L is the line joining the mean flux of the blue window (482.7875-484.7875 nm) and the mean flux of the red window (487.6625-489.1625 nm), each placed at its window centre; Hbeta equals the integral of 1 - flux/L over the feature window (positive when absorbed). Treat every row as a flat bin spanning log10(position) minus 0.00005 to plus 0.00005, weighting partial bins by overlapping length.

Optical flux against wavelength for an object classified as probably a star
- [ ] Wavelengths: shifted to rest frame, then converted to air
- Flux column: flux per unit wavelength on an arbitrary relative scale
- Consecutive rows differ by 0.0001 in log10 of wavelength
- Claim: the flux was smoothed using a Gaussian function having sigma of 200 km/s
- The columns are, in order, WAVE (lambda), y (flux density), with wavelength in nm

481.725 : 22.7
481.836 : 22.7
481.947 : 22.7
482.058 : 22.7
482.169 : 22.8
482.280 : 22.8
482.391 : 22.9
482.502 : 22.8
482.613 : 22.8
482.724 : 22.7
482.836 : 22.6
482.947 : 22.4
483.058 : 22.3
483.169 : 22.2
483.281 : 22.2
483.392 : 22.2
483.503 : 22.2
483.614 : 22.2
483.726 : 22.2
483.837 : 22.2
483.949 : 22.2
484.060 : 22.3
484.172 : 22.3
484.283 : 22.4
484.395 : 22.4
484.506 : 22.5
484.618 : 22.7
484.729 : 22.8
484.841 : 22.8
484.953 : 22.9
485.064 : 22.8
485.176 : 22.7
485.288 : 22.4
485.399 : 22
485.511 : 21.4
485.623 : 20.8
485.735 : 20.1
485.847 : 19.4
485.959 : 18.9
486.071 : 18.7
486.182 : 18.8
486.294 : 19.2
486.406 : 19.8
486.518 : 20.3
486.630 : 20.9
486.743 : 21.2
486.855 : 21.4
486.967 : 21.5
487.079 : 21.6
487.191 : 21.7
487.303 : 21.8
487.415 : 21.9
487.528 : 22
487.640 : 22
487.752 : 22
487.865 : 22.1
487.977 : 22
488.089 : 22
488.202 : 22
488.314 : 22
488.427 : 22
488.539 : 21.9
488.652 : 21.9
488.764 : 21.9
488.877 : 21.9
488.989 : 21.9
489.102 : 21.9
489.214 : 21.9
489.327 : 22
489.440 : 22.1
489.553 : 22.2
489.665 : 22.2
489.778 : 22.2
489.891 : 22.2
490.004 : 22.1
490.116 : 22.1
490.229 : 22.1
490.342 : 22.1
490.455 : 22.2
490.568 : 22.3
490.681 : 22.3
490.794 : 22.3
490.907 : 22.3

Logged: 0.14 nm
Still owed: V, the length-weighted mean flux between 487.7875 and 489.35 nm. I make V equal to 22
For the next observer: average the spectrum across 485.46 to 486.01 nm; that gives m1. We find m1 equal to 20.1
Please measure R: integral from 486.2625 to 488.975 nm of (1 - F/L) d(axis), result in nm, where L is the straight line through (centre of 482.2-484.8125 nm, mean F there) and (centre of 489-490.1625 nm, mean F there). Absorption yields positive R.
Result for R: 0.08 nm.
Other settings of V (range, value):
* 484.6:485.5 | 22.6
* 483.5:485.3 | 22.5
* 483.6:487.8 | 21.5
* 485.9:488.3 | 21.1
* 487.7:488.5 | 22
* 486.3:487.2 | 20.9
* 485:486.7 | 20.6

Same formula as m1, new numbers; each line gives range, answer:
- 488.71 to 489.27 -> 21.9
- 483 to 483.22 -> 22.3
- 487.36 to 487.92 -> 22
